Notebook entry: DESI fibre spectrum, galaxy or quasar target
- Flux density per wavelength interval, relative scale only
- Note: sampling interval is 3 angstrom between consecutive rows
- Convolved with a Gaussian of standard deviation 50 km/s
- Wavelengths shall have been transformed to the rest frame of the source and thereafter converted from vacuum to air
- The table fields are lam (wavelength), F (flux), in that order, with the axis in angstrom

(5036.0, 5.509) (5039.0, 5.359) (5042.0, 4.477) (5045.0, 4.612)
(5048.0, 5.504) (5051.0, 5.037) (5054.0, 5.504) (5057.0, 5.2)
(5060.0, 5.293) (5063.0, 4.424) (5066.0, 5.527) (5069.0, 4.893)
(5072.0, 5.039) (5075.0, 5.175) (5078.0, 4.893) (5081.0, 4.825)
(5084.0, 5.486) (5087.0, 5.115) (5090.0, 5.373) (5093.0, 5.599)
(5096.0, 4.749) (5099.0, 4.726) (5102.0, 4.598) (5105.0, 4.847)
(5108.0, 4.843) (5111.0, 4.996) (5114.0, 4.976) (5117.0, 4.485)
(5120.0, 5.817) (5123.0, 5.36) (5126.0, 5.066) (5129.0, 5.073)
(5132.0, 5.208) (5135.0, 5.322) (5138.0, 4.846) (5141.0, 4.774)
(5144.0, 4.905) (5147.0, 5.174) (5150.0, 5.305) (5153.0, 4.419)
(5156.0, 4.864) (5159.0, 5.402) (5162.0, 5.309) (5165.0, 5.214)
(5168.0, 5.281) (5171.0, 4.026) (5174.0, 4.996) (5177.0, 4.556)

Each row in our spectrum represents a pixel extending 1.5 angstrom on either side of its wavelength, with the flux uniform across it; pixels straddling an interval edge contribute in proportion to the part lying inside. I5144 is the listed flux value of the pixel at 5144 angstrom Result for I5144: 4.905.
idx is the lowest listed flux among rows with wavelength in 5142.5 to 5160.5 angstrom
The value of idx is 4.419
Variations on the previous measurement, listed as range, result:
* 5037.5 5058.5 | 4.477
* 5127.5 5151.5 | 4.774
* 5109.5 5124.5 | 4.485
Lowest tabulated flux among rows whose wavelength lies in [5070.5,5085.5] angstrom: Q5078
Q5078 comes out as 4.825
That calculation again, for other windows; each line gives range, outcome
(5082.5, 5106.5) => 4.598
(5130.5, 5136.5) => 5.208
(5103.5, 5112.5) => 4.843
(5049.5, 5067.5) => 4.424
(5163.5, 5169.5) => 5.214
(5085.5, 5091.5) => 5.115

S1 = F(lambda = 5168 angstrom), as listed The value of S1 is 5.281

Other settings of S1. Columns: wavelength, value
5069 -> 4.893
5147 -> 5.174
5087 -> 5.115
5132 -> 5.208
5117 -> 4.485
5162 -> 5.309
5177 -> 4.556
